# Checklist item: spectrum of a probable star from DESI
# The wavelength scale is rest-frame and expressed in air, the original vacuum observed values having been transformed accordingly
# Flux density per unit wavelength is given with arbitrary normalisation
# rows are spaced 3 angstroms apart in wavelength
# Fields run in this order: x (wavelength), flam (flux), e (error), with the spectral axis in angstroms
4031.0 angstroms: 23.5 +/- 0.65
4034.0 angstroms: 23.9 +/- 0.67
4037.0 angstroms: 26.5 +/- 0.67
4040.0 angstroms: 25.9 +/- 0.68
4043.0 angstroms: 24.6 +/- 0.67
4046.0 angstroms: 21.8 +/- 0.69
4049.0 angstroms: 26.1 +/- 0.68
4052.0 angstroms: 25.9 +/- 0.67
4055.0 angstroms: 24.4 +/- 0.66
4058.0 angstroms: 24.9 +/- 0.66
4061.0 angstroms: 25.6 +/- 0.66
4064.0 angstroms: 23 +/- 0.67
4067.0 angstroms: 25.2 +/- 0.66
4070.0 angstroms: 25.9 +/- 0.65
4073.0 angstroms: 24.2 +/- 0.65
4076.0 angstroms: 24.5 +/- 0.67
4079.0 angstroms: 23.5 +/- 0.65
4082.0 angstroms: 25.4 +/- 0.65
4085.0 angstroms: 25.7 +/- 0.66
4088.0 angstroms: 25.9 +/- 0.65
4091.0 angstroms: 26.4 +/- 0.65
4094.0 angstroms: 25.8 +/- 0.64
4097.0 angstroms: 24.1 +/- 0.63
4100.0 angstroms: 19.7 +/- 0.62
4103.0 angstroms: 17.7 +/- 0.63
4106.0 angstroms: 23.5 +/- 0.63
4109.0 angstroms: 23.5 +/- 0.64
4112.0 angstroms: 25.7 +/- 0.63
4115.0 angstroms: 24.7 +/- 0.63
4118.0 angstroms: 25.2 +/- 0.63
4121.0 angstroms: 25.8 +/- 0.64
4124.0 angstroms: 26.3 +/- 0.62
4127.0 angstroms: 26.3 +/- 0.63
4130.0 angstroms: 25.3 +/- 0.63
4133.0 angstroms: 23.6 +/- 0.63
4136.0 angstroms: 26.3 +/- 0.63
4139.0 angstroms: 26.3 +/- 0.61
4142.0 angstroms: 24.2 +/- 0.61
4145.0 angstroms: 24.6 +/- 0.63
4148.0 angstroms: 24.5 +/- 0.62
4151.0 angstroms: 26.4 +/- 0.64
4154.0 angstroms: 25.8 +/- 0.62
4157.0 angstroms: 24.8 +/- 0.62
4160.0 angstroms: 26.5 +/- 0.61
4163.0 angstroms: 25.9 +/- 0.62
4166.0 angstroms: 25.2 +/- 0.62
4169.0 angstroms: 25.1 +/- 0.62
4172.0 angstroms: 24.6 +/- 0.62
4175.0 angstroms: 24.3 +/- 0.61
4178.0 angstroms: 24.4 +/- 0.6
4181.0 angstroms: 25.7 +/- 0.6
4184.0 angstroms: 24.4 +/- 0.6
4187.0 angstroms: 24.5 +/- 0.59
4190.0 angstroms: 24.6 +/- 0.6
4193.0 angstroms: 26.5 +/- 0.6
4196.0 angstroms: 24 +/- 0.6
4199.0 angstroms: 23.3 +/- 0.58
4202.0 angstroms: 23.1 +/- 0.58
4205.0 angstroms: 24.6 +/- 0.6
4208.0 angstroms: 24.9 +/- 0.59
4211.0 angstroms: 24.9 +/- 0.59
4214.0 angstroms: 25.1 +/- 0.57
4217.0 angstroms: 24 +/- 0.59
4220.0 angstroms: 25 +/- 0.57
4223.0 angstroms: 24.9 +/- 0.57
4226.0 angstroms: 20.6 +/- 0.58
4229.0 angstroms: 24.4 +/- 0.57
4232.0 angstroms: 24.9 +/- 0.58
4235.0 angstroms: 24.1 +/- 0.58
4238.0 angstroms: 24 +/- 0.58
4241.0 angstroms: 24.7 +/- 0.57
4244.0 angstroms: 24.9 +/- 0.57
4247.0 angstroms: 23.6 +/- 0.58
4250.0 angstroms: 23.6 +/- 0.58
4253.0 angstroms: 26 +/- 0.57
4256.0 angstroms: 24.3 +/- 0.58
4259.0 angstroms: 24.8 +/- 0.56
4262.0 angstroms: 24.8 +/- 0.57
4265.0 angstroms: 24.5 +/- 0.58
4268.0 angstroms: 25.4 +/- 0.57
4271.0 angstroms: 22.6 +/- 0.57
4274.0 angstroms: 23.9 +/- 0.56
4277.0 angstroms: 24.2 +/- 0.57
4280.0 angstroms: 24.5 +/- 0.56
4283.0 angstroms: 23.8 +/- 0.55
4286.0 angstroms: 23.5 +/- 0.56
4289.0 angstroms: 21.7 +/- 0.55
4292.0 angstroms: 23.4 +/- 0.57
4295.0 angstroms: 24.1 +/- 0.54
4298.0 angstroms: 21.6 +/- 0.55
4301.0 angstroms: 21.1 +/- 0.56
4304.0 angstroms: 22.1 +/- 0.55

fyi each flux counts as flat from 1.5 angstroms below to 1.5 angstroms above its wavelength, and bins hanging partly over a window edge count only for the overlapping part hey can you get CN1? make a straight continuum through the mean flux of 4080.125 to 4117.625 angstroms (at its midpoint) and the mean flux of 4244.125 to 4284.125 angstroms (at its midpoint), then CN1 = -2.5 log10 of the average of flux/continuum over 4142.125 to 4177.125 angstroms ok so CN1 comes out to -0.05 mag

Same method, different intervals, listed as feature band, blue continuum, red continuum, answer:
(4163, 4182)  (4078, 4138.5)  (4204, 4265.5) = -0.02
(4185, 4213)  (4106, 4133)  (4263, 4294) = 0.00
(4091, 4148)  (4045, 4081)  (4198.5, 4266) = 0.00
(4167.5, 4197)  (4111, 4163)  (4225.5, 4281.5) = 0.01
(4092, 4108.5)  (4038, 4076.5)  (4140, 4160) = 0.12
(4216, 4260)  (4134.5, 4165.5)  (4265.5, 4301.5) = -0.01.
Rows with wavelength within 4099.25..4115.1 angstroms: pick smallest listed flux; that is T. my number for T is 17.7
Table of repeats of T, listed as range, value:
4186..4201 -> 23.3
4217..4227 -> 20.6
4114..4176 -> 23.6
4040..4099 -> 21.8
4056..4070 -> 23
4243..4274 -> 22.6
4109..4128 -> 23.5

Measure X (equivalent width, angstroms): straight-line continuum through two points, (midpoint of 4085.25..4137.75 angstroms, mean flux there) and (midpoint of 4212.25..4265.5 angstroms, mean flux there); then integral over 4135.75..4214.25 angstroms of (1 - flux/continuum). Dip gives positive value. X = -1.7 angstroms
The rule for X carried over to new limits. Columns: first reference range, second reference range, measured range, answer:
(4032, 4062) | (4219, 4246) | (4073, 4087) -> 0.0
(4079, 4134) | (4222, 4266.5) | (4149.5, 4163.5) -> -0.9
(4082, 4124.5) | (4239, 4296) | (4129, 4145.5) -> -0.6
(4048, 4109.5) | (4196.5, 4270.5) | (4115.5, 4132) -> -0.9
